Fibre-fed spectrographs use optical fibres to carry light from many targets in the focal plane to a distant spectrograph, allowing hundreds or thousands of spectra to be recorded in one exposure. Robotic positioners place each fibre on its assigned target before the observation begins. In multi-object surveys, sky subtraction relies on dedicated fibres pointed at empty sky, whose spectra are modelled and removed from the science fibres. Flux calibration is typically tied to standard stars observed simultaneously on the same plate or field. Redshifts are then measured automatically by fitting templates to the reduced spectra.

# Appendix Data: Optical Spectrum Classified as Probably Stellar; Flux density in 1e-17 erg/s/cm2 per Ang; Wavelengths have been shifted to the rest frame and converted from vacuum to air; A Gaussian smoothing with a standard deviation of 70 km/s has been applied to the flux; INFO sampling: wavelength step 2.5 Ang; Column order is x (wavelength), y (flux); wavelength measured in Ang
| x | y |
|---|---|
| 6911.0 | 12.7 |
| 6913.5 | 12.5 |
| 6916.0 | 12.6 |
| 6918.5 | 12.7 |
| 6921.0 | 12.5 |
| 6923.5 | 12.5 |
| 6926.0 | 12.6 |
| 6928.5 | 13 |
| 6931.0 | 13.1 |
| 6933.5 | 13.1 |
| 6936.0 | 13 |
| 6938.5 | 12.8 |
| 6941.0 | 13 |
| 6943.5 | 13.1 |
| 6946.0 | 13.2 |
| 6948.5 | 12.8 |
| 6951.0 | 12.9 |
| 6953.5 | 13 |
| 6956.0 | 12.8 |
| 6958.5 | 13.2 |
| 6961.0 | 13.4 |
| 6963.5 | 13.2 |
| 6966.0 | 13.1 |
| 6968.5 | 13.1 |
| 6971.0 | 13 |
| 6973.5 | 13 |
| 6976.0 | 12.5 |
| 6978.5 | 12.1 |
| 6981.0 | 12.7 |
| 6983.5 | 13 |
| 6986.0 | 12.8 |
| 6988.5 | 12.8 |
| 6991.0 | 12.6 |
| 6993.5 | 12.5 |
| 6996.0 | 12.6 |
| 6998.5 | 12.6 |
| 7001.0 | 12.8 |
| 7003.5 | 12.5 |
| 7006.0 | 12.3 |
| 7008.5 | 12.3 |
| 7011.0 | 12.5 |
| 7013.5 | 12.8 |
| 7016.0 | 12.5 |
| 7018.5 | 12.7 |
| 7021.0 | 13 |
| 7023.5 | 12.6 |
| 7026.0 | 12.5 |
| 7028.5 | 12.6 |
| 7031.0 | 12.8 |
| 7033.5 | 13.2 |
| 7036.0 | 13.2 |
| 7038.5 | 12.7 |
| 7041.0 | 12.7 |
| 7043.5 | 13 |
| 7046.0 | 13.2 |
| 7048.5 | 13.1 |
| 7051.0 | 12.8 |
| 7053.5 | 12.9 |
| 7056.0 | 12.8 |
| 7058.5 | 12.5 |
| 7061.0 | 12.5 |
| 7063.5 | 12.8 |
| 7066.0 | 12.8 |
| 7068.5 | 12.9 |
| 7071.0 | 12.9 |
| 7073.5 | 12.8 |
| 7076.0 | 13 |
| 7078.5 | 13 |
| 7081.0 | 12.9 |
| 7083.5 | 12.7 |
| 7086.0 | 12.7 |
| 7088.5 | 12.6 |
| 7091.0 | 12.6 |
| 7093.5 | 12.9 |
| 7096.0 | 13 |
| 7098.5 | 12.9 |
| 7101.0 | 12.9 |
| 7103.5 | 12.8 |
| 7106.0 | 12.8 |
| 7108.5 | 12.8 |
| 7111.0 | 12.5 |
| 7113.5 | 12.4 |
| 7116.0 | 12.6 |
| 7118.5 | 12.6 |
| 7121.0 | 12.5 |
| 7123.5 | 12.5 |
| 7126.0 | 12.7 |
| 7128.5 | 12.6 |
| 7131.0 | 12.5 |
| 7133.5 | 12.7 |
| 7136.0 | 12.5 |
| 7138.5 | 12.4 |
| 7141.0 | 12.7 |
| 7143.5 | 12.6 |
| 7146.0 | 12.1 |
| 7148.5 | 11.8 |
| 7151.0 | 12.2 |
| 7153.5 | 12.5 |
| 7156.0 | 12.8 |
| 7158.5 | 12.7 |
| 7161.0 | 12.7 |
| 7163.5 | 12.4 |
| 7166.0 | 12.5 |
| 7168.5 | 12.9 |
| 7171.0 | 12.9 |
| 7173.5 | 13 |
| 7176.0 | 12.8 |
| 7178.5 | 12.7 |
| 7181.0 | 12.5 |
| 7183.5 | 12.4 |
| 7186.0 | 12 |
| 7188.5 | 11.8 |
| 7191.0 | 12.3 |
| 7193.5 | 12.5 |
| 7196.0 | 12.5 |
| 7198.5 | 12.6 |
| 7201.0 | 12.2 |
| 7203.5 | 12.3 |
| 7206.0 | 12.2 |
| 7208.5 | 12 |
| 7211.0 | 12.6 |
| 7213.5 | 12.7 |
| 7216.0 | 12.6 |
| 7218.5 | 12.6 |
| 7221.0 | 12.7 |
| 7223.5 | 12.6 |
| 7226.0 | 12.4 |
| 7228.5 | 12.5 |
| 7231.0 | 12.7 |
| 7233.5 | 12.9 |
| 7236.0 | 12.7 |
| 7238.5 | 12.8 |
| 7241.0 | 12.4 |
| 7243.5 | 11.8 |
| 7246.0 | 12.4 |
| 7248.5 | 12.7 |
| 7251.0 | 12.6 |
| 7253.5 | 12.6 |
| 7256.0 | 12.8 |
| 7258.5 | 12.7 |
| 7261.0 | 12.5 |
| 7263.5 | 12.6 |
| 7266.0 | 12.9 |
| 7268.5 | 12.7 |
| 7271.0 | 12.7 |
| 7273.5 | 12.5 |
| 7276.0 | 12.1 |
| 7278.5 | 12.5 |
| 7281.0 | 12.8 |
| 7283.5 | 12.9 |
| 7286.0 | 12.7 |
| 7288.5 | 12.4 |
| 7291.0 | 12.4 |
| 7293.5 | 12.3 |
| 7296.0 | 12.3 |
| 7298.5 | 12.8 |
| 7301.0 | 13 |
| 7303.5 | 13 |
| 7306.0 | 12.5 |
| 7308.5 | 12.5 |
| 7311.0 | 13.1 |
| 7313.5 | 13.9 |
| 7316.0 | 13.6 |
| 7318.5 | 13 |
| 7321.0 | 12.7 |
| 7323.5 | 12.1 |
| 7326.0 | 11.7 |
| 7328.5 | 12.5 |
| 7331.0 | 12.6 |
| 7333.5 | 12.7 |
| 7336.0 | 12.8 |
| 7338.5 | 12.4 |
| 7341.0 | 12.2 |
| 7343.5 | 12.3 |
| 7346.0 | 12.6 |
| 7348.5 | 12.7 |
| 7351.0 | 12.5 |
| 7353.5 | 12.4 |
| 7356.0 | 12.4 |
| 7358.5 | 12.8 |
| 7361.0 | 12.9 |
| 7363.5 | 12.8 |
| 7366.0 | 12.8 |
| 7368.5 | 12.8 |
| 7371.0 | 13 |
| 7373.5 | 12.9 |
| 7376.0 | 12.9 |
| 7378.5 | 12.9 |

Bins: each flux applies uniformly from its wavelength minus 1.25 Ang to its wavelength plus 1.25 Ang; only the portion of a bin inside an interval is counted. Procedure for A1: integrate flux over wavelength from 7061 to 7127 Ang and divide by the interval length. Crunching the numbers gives 12.7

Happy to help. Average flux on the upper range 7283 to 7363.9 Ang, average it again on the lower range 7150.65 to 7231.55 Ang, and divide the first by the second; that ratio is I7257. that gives 1.01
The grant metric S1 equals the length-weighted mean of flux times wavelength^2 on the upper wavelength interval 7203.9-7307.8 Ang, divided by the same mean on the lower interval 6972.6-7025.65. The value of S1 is 1.1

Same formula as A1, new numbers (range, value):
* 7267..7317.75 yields 12.7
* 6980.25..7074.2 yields 12.7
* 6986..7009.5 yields 12.6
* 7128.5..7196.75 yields 12.5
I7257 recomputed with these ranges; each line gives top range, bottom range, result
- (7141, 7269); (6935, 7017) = 0.98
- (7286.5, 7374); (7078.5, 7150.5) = 1.00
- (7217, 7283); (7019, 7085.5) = 0.98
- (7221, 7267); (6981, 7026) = 1.00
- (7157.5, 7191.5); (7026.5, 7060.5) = 0.98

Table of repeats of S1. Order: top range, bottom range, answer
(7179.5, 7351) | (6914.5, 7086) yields 1.06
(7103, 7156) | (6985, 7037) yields 1.02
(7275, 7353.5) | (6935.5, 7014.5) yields 1.08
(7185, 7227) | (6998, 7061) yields 1.02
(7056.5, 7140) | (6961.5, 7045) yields 1.02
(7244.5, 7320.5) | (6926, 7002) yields 1.08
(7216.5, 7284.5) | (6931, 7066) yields 1.05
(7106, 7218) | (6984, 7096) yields 1.01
